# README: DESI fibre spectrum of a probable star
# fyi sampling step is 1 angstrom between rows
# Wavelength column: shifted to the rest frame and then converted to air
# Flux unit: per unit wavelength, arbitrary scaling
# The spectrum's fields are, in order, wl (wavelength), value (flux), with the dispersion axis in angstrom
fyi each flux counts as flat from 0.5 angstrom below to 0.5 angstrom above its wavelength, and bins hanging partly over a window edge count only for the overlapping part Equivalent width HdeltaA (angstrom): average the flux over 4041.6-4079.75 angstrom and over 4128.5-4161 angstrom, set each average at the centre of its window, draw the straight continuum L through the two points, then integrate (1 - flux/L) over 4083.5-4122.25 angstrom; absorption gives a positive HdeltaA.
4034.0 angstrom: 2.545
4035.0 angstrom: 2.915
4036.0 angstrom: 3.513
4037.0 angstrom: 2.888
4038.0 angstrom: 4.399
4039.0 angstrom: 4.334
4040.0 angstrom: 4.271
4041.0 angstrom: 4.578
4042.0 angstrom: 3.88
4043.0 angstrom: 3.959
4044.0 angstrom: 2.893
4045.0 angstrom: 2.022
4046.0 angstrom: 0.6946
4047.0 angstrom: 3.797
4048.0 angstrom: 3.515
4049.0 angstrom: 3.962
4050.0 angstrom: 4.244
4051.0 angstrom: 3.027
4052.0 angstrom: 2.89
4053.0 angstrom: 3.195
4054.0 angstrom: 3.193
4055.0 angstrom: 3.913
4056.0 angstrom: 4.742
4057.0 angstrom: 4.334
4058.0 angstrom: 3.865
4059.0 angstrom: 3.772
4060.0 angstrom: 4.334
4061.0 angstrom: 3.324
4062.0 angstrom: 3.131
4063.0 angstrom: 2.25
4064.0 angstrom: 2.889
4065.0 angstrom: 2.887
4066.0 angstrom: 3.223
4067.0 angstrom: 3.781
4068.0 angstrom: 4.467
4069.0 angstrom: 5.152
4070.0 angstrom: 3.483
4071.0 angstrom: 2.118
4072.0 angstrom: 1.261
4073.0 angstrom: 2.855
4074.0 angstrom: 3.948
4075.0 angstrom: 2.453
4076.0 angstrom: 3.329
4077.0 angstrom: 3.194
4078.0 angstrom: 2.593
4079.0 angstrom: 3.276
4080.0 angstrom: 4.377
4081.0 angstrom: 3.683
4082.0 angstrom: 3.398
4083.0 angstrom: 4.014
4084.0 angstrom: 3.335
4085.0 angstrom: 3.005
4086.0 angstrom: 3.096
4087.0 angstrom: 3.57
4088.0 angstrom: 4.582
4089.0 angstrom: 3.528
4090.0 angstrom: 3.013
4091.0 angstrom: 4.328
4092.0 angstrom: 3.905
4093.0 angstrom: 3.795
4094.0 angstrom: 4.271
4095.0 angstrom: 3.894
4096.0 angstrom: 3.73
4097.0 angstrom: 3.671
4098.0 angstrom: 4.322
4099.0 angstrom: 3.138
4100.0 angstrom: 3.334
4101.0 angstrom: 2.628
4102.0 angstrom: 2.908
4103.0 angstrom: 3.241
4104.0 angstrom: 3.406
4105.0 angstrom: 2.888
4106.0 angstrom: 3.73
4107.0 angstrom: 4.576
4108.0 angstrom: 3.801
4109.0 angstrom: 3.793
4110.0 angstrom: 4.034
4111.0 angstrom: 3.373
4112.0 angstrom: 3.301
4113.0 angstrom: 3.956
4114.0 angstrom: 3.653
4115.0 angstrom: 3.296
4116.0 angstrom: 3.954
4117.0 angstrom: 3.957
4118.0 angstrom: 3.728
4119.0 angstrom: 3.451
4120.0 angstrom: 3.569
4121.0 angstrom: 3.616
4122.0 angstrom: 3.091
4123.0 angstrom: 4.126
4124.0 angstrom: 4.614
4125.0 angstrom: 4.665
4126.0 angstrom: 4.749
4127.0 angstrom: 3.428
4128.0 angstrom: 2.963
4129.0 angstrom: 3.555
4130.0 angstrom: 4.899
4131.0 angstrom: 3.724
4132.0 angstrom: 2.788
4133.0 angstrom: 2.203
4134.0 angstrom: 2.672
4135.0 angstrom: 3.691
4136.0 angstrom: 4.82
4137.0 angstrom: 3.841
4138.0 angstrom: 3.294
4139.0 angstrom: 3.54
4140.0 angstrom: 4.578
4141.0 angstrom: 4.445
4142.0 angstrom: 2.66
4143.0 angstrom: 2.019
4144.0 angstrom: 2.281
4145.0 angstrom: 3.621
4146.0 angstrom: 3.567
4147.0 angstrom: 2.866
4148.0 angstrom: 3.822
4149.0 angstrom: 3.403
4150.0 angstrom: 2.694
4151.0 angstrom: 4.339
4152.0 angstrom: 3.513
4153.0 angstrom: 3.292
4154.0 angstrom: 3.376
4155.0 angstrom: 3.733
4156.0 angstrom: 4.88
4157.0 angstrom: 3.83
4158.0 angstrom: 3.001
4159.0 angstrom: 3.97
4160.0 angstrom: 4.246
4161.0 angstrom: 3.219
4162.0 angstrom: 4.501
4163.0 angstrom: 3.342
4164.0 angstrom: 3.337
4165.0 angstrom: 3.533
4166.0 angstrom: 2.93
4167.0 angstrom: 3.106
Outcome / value -2.04 angstrom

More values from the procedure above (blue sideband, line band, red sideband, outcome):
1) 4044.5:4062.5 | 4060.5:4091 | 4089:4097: 2.8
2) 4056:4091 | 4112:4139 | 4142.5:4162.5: -1.6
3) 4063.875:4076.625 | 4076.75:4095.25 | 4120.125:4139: -1.5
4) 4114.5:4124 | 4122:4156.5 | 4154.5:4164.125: 1.4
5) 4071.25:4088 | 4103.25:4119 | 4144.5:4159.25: -1.4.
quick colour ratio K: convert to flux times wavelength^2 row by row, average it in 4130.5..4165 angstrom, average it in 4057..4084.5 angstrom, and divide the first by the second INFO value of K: 1.1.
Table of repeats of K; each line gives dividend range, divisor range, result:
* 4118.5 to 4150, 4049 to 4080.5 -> 1.08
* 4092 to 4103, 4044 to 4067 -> 1.09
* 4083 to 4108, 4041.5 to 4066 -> 1.09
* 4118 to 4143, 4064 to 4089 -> 1.12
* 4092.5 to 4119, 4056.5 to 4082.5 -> 1.10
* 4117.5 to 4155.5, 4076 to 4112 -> 1.02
